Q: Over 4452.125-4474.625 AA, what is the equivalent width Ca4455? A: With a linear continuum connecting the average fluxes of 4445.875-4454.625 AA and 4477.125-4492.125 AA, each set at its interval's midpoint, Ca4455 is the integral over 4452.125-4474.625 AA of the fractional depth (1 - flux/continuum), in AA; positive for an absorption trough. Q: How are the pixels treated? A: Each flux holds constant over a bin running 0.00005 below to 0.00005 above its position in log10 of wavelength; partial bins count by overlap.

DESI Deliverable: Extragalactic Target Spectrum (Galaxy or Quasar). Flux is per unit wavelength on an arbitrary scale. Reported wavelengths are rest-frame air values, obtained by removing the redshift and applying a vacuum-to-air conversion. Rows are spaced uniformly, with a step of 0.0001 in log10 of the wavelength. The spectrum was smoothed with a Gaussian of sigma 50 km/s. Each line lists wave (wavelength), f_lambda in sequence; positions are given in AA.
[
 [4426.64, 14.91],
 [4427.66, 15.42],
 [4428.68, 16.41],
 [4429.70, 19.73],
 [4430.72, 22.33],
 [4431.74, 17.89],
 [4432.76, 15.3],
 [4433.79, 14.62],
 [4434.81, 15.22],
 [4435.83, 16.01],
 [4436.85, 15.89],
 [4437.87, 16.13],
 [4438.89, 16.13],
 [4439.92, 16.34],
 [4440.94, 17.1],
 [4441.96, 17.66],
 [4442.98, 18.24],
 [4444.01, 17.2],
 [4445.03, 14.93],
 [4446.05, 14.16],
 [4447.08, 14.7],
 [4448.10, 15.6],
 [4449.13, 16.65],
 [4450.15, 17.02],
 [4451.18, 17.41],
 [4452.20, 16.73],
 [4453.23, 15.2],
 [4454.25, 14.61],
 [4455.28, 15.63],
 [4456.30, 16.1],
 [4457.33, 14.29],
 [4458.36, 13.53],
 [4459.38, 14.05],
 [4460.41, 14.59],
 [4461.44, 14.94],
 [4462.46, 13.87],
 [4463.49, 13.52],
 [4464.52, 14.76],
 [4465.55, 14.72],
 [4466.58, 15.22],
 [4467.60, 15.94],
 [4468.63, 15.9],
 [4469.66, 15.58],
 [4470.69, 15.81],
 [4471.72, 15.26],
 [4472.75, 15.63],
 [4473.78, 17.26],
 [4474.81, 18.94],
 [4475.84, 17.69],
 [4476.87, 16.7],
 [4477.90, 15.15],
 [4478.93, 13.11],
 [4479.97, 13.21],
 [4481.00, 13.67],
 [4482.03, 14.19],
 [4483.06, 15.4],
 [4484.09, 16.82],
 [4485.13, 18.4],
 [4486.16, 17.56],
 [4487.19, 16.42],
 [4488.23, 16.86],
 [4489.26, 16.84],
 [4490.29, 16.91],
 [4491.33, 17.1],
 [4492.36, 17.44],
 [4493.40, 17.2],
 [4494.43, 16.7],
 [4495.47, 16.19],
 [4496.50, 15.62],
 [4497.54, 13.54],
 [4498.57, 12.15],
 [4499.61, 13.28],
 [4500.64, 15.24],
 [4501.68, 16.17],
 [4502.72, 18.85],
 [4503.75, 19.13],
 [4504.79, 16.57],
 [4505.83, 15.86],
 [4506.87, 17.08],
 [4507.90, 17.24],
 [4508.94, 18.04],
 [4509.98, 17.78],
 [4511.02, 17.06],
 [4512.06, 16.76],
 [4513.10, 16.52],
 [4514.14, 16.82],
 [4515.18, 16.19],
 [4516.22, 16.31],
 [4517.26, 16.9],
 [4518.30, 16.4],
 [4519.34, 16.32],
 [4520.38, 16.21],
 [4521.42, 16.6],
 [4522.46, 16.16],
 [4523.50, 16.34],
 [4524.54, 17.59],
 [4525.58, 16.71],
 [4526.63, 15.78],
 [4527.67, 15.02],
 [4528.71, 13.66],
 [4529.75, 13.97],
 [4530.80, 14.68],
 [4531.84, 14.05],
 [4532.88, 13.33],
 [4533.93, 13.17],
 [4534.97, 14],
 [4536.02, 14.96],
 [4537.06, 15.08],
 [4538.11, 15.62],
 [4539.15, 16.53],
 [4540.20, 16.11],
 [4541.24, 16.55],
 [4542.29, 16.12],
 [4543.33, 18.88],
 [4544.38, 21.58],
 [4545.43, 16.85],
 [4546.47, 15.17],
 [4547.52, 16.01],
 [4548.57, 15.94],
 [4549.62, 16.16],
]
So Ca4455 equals 1.0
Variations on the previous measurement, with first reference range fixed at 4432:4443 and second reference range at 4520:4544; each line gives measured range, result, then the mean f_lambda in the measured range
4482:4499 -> -0.5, 16.3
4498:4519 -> -1.1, 16.5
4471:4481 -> 0.1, 15.8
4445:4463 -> 1.0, 15.2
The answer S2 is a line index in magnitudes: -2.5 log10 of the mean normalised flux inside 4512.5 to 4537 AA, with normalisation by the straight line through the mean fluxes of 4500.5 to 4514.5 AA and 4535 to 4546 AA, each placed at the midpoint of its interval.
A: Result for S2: 0.09 mag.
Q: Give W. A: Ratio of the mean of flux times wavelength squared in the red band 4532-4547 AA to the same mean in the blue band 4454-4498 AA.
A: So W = 1.05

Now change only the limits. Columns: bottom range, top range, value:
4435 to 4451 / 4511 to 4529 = 1.04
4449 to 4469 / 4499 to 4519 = 1.12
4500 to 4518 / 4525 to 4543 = 0.90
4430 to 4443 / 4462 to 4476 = 0.95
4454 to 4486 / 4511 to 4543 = 1.05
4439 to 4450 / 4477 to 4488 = 0.97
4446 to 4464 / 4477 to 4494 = 1.07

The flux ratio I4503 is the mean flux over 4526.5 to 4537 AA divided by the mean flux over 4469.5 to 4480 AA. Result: 0.89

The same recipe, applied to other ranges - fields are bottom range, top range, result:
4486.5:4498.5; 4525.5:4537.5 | 0.89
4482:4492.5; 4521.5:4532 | 0.92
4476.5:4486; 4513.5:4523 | 1.08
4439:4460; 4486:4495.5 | 1.07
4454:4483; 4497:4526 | 1.08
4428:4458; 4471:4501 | 0.97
